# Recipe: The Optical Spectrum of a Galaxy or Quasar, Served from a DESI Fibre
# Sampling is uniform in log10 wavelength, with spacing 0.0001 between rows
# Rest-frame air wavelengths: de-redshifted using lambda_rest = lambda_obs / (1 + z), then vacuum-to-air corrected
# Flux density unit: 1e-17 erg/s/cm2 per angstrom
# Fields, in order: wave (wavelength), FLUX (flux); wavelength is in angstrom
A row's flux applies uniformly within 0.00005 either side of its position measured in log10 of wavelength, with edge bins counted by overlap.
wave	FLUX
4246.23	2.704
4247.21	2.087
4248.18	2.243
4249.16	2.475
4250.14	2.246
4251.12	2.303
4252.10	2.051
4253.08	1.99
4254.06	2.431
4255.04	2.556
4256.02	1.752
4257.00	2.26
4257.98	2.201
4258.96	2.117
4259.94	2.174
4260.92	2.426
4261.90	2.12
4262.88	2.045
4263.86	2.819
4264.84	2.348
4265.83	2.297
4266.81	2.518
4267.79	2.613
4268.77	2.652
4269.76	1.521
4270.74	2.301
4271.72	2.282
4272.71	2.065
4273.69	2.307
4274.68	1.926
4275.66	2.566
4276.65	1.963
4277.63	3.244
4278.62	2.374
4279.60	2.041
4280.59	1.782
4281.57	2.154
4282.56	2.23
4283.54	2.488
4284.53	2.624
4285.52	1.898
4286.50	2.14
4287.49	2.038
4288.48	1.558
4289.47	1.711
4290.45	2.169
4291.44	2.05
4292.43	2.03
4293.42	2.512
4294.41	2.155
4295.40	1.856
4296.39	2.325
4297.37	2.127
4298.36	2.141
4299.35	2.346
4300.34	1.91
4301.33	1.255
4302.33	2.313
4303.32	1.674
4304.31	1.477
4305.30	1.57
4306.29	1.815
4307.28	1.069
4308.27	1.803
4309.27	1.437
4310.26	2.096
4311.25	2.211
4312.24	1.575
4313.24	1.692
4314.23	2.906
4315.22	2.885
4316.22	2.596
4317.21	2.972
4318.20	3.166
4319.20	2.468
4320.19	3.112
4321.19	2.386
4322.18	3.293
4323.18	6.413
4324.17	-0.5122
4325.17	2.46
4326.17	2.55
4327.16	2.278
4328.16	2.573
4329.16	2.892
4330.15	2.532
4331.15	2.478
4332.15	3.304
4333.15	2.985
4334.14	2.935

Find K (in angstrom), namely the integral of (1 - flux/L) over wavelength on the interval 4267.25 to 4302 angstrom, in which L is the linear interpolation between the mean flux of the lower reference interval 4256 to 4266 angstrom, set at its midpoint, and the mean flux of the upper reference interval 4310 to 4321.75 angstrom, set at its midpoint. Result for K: 3.1 angstrom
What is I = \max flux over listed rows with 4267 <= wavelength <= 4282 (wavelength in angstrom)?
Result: 3.244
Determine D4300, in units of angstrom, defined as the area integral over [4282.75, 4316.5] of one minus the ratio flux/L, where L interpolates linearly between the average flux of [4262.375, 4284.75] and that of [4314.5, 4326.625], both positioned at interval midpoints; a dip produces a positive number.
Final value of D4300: 7.48 angstrom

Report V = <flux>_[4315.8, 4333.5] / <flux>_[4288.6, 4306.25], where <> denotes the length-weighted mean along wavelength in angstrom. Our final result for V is 1.4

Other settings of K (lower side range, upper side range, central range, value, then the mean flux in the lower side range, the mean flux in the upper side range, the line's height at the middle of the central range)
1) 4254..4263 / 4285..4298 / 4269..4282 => -0.5 angstrom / 2.21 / 2.05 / 2.12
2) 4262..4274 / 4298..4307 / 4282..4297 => -0.9 angstrom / 2.31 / 1.81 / 2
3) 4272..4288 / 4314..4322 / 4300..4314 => 4.9 angstrom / 2.24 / 2.83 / 2.66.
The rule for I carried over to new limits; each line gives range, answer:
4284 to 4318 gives 2.972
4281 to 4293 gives 2.624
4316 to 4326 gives 6.413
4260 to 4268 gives 2.819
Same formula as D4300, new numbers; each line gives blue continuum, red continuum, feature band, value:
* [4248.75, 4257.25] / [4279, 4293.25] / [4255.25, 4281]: -1.3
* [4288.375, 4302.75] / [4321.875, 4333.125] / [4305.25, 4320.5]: 1.4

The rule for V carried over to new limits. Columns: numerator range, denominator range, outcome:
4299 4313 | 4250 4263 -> 0.80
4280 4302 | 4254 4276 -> 0.91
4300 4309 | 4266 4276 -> 0.72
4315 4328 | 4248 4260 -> 1.25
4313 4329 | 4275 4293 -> 1.26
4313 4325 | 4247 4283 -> 1.24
